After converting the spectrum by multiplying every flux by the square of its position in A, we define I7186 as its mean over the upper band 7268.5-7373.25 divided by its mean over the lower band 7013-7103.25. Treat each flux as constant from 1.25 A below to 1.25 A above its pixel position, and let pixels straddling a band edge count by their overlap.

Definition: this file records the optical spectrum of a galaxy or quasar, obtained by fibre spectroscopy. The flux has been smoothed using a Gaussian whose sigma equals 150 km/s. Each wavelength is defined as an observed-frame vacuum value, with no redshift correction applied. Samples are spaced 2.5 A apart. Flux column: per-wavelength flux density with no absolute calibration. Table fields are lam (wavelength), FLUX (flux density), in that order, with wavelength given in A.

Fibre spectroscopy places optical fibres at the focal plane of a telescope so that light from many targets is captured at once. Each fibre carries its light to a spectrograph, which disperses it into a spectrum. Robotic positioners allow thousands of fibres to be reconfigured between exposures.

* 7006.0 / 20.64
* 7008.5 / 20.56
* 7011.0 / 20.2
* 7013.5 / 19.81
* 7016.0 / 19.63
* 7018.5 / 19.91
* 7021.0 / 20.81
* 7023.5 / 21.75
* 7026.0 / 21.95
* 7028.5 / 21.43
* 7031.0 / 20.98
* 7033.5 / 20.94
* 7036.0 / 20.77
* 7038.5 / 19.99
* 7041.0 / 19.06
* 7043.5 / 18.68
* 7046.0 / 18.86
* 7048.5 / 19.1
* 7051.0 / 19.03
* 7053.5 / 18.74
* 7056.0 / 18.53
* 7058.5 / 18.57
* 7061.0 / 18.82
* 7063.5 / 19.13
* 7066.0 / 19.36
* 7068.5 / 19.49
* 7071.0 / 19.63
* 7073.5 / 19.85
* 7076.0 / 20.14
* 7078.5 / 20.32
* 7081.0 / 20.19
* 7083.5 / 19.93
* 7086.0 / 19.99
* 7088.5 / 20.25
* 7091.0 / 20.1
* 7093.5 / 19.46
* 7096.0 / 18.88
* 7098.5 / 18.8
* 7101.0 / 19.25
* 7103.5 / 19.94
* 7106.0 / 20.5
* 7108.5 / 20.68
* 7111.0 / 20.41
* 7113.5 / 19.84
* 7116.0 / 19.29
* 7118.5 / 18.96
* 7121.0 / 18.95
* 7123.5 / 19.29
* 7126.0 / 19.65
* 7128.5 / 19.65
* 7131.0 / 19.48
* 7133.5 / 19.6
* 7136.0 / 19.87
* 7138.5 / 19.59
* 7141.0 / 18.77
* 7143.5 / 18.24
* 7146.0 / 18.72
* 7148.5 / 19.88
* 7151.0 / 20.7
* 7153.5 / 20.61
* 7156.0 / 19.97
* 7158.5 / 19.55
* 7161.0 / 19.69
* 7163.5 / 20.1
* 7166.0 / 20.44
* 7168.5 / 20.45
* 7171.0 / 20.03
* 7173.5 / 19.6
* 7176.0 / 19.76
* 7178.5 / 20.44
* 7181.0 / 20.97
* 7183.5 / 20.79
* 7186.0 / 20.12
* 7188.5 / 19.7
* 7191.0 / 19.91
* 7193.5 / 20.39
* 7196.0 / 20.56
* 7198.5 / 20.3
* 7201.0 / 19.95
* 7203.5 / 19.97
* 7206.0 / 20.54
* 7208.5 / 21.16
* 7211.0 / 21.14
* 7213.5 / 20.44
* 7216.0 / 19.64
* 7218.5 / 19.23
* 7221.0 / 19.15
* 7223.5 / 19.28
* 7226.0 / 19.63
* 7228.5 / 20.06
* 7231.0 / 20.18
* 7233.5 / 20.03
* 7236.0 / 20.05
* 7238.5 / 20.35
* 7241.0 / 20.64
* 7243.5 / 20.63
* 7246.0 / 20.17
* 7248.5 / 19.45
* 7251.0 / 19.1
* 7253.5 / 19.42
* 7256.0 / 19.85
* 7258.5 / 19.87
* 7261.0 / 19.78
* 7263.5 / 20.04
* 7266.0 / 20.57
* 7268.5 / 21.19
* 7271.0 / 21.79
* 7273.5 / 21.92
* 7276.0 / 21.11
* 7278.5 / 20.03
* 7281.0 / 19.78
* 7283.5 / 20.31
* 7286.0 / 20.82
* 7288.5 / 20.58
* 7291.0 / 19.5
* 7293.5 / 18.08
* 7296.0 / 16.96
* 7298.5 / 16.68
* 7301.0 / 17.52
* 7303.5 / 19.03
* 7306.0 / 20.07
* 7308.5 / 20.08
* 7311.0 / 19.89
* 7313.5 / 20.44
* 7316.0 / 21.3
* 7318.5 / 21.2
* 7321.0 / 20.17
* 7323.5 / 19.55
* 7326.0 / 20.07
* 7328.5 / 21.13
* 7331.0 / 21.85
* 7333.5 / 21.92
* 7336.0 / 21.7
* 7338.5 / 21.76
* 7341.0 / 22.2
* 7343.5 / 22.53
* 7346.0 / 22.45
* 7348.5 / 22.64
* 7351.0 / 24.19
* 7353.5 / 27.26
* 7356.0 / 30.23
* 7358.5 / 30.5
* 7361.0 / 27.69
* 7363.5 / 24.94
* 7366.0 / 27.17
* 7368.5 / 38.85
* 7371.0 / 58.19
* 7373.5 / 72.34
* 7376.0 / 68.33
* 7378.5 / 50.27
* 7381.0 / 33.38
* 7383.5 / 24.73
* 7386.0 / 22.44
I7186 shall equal 1.3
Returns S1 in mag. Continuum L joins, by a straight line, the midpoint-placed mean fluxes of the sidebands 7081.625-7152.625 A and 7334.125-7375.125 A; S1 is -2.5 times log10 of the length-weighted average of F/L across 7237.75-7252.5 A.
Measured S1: 0.27 mag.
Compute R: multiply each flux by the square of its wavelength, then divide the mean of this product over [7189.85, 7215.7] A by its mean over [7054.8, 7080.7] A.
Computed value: 1.09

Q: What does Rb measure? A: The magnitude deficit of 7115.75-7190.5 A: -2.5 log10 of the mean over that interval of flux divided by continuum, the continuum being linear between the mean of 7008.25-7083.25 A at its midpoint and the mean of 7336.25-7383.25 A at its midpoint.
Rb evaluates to 0.24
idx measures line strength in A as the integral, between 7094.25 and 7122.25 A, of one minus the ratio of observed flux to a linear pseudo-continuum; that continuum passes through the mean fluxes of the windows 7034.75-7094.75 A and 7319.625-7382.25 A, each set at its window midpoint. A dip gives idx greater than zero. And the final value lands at 2.1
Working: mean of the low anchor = 19.5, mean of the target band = 19.6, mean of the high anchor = 30.8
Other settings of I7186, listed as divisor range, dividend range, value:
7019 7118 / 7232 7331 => 1.07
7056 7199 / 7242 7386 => 1.32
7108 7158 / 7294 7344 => 1.09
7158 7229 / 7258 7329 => 1.02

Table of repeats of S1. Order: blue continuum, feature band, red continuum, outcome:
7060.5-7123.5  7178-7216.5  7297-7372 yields 0.06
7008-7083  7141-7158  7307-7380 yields 0.18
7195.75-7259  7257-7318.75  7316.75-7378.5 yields 0.24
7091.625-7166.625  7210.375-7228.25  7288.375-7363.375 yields 0.04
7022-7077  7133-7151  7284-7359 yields 0.05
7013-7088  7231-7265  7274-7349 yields 0.02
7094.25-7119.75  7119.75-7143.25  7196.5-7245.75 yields 0.02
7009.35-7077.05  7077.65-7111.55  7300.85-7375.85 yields 0.06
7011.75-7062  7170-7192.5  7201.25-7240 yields -0.01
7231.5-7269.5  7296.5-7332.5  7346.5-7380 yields 0.46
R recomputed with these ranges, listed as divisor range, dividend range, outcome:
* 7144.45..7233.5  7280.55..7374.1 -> 1.26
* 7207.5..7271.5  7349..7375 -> 1.86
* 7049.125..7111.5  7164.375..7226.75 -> 1.06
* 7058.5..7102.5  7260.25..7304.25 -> 1.07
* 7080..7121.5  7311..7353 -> 1.17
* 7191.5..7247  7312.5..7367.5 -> 1.20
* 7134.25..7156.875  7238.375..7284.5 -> 1.07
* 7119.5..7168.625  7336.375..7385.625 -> 1.83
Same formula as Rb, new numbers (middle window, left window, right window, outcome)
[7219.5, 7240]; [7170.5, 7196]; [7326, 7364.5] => 0.08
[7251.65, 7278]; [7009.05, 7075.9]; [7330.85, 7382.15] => 0.39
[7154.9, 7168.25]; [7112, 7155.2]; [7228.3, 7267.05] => -0.02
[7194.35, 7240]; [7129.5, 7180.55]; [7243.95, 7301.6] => -0.02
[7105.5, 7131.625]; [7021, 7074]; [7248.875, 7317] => 0.01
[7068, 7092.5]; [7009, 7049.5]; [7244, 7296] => 0.01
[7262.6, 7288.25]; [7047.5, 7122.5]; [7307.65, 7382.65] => 0.27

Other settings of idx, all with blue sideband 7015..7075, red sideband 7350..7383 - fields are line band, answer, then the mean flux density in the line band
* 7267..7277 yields 3.59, 21.5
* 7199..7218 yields 5.98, 20.4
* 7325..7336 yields 4.68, 21.3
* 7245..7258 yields 5.11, 19.6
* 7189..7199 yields 2.98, 20.2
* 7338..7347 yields 3.70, 22.3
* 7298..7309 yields 5.19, 18.7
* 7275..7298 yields 9.91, 19.6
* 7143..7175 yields 8.17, 19.9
